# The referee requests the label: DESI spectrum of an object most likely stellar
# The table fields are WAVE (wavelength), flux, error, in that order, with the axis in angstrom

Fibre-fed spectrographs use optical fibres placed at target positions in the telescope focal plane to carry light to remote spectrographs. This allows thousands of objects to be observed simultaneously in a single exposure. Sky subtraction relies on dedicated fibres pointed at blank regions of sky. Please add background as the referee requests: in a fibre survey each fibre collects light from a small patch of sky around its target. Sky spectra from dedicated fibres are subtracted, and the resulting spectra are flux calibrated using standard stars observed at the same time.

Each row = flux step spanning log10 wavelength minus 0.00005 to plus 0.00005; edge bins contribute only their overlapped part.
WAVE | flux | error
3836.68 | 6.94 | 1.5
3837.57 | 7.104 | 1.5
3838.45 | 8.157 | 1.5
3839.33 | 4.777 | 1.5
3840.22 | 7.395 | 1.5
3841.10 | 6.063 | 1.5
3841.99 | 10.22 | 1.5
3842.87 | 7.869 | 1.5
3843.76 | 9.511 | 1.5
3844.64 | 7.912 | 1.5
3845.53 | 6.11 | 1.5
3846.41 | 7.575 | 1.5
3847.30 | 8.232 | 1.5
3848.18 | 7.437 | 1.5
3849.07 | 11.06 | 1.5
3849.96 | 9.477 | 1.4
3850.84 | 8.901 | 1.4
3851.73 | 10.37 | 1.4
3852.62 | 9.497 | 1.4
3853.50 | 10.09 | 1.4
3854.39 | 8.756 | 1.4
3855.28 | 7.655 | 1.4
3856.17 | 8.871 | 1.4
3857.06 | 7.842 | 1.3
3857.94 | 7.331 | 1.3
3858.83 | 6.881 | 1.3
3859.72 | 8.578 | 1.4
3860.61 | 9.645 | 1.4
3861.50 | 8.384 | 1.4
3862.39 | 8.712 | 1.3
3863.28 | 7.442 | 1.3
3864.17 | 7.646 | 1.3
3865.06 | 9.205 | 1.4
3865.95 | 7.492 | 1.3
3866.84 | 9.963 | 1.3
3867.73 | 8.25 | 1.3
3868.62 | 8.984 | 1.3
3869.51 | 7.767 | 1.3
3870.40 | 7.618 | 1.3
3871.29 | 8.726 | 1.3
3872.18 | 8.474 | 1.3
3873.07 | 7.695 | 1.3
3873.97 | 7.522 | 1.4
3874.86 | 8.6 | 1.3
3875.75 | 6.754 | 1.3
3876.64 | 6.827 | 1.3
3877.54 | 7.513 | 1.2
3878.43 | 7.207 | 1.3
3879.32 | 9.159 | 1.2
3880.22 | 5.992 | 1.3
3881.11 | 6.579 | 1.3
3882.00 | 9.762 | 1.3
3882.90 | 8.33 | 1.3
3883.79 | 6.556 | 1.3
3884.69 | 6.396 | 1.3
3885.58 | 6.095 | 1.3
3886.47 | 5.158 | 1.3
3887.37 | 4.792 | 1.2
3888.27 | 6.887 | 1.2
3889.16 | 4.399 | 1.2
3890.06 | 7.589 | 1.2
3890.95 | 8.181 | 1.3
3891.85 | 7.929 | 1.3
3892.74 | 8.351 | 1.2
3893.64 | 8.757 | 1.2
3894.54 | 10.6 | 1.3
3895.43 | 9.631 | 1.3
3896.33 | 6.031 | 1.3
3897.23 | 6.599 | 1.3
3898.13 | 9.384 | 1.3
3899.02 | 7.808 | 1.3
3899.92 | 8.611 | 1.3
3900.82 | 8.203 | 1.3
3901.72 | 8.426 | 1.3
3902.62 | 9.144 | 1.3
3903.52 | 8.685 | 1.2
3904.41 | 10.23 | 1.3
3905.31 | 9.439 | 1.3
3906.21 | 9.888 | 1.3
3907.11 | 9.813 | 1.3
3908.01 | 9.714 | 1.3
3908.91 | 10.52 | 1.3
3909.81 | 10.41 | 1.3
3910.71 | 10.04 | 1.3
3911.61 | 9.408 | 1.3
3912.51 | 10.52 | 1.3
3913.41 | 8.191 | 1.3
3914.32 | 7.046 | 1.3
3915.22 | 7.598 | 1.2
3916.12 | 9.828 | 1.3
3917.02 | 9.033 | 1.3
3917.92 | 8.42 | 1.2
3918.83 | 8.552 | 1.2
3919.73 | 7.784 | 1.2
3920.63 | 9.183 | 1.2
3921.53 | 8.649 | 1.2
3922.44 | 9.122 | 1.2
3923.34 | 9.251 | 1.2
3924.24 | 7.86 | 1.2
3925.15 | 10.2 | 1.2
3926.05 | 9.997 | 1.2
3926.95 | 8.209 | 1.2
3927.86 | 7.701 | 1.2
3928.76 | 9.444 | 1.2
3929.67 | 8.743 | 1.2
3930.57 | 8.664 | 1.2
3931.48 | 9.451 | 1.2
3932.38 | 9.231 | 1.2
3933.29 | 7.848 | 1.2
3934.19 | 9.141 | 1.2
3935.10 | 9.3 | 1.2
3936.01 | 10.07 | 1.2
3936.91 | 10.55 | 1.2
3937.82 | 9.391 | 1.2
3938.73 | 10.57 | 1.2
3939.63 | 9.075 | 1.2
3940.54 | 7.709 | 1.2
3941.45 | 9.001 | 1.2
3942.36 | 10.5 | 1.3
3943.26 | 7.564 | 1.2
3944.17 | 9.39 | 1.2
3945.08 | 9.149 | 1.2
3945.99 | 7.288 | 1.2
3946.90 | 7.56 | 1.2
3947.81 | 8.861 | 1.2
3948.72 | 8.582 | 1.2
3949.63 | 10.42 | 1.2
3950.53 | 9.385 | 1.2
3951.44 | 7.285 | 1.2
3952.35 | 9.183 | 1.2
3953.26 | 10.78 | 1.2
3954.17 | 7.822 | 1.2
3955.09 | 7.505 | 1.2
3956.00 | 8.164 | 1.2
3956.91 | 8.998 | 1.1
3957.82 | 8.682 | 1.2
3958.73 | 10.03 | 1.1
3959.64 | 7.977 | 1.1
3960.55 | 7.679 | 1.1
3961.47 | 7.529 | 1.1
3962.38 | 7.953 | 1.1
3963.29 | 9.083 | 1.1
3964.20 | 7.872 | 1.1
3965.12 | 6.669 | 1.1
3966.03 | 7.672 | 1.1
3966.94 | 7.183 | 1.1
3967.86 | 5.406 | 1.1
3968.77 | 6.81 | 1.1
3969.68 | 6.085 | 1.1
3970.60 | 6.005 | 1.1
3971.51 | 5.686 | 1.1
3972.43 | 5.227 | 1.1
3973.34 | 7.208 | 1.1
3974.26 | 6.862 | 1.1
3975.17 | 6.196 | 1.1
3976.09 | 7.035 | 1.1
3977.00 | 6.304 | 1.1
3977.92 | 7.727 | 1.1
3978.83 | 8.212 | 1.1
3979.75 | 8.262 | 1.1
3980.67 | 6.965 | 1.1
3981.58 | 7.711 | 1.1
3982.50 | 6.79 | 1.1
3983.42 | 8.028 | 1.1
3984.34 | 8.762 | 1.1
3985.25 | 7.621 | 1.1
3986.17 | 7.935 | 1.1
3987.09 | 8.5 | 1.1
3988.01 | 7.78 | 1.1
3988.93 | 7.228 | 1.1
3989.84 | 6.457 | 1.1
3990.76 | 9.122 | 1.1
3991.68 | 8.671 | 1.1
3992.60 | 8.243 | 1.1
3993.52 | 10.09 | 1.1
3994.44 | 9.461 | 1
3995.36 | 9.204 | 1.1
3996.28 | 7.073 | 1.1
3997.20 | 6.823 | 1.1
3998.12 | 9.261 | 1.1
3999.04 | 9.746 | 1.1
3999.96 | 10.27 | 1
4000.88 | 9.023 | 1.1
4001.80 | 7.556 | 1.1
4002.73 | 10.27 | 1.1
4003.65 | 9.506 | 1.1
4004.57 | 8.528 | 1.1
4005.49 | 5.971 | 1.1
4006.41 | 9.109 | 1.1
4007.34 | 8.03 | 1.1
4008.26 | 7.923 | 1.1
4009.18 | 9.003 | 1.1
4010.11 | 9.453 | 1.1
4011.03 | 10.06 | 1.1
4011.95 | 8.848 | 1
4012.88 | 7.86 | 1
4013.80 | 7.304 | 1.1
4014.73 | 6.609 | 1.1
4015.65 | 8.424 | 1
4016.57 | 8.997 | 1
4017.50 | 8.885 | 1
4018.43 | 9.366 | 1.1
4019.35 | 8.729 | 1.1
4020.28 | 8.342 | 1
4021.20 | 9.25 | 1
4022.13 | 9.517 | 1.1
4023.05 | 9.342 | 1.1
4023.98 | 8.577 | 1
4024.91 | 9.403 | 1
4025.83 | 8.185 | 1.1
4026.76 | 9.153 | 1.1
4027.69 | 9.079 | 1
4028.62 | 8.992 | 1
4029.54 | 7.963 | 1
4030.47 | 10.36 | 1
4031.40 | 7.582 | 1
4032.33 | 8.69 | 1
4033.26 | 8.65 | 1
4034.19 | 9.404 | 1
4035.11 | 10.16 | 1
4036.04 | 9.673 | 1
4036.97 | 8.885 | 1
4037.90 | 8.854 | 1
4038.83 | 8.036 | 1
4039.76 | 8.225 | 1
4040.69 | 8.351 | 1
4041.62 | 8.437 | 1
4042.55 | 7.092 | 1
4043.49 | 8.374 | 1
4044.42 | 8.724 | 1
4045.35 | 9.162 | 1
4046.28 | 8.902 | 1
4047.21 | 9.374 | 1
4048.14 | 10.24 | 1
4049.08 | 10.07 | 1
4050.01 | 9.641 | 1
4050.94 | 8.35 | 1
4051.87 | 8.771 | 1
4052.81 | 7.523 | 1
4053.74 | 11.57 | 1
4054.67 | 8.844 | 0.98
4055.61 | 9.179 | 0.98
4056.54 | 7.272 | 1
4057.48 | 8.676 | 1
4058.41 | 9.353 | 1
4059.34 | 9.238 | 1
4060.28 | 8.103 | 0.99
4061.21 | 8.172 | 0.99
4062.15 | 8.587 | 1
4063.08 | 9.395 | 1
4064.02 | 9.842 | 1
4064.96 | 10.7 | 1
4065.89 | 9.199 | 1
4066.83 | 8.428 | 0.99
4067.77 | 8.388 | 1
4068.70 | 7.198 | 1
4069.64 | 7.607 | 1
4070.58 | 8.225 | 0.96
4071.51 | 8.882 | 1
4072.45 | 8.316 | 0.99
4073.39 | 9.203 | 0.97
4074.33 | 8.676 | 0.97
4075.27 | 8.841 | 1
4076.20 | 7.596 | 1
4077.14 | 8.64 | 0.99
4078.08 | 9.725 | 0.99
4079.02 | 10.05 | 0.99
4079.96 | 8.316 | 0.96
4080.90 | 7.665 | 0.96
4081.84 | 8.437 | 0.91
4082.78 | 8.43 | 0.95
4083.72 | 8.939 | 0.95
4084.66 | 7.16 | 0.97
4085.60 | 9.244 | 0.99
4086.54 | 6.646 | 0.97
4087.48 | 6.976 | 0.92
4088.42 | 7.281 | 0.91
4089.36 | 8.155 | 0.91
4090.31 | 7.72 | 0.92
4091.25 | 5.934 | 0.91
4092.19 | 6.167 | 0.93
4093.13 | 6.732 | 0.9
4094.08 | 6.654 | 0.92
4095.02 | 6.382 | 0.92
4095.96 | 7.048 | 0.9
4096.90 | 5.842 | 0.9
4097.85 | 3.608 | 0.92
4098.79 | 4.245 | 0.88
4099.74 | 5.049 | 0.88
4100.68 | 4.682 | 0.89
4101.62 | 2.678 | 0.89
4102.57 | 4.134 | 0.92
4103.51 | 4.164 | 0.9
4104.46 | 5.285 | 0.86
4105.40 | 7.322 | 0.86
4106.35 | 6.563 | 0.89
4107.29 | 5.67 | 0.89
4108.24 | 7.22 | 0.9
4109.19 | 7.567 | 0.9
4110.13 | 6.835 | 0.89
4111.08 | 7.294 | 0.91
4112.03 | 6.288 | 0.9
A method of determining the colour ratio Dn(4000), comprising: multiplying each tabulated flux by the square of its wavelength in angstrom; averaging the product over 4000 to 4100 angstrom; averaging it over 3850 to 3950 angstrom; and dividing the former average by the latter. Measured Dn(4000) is 1.07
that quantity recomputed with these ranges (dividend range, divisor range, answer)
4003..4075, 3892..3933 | 1.05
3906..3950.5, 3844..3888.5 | 1.17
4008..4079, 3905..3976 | 1.09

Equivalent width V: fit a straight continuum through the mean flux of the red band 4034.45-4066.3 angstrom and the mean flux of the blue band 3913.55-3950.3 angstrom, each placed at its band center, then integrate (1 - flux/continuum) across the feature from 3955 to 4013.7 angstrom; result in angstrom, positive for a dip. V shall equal 6.4 angstrom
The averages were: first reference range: 8.9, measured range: 7.95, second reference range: 8.97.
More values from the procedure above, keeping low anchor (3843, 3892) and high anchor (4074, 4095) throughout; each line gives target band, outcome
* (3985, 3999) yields -0.7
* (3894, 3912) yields -2.7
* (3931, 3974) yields -2.1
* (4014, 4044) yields -3.2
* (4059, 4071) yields -1.2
